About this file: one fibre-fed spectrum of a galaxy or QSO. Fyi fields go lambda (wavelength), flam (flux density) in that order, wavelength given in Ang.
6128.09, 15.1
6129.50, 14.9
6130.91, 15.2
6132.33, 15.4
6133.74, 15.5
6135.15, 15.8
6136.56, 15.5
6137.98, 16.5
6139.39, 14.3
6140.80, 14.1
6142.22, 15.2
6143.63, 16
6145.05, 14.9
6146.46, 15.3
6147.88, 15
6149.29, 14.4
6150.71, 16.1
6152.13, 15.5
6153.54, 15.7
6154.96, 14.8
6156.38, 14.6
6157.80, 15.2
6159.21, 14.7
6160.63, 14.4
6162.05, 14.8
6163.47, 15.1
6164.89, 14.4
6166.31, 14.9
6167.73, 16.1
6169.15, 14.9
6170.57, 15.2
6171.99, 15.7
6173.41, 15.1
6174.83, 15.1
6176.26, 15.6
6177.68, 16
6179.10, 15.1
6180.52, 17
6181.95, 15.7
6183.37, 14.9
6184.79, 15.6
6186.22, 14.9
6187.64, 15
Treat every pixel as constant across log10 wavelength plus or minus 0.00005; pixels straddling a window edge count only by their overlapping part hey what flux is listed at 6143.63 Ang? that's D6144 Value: 16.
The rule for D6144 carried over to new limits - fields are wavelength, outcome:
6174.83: 15.1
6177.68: 16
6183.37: 14.9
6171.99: 15.7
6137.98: 16.5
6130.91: 15.2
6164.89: 14.4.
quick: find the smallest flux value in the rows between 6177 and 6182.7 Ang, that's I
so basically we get 15.1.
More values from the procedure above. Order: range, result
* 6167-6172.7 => 14.9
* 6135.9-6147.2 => 14.1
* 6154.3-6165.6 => 14.4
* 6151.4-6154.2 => 15.5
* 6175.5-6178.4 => 15.6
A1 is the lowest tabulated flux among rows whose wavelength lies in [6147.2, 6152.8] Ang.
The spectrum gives 14.4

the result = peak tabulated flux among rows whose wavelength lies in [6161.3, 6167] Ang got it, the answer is 15.1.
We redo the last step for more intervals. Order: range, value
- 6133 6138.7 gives 16.5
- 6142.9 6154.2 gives 16.1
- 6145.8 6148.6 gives 15.3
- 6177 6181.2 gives 17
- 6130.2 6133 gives 15.4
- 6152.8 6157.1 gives 15.7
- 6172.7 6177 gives 15.6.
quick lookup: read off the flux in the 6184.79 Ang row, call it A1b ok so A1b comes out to 15.6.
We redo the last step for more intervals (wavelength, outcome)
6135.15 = 15.8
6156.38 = 14.6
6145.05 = 14.9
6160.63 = 14.4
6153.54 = 15.7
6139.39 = 14.3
